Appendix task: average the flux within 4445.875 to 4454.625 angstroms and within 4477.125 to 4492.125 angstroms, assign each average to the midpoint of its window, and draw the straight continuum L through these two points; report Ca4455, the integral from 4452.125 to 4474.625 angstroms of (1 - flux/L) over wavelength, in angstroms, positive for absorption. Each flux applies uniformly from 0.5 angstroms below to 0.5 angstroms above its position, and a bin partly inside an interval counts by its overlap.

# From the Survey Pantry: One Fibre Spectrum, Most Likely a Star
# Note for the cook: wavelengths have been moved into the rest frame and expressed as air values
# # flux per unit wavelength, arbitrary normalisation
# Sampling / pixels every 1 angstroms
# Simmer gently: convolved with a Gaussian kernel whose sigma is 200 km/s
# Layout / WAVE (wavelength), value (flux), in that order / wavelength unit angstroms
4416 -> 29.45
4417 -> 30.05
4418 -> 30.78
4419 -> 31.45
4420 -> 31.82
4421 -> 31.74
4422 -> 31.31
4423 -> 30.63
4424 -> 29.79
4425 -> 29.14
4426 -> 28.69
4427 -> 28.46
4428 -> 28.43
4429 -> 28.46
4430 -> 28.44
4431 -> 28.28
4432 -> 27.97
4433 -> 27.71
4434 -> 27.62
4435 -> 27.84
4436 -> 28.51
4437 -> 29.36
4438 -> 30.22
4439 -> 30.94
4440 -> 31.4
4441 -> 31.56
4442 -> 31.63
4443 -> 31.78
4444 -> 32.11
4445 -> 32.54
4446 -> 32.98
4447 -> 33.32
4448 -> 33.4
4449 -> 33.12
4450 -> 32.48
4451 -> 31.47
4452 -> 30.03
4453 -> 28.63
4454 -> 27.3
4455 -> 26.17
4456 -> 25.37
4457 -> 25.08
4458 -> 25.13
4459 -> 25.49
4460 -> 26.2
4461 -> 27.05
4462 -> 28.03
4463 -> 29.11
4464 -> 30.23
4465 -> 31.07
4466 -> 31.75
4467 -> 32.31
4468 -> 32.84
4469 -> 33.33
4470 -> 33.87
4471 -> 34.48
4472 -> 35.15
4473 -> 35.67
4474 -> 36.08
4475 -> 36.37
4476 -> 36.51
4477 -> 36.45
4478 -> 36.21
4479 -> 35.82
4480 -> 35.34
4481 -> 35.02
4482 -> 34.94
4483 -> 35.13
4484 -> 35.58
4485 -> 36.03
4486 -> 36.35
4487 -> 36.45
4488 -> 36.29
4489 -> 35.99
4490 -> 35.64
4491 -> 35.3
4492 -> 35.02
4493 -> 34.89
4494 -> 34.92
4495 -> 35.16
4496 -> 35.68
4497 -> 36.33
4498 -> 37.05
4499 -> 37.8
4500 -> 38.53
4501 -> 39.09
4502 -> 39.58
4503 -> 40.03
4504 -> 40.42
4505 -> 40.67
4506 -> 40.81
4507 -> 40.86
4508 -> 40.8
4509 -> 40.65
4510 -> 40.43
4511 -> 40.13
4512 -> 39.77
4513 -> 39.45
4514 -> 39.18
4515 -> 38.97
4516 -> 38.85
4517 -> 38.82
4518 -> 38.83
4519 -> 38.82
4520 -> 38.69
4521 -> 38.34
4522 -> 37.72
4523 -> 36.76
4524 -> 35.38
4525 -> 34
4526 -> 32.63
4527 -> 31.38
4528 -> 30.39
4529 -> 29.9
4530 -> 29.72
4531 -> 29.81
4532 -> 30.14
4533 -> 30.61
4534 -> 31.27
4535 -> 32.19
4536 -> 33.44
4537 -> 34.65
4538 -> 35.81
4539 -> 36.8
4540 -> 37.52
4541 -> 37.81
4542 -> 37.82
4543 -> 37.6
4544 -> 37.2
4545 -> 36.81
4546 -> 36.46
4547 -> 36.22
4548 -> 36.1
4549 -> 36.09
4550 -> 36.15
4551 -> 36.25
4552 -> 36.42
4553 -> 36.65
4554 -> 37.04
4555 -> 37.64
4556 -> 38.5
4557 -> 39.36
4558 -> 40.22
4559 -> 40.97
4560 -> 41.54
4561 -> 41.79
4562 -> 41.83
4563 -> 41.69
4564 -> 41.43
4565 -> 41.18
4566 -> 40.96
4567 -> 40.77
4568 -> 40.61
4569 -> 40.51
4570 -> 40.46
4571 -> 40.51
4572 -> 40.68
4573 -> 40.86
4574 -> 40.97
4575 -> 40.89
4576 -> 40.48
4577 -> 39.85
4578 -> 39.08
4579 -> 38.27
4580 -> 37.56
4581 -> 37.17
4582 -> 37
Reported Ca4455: 2.0 angstroms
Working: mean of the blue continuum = 31.3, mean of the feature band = 30.1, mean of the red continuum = 35.7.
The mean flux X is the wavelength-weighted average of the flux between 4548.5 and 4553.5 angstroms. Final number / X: 36.3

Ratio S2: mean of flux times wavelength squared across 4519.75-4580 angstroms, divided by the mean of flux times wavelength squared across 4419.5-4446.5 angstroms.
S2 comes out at 1.31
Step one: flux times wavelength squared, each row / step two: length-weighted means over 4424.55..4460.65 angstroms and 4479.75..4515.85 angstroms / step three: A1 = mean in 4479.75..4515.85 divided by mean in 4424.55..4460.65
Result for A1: 1.3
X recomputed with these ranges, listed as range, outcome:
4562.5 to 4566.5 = 41.3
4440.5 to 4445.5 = 31.9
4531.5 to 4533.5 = 30.4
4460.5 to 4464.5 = 28.6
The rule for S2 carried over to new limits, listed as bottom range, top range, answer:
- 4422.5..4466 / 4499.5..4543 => 1.29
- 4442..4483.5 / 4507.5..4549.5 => 1.17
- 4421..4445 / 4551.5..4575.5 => 1.43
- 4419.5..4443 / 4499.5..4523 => 1.38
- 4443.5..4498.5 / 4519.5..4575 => 1.16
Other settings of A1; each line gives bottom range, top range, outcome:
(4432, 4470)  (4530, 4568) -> 1.30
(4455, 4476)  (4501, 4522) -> 1.31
